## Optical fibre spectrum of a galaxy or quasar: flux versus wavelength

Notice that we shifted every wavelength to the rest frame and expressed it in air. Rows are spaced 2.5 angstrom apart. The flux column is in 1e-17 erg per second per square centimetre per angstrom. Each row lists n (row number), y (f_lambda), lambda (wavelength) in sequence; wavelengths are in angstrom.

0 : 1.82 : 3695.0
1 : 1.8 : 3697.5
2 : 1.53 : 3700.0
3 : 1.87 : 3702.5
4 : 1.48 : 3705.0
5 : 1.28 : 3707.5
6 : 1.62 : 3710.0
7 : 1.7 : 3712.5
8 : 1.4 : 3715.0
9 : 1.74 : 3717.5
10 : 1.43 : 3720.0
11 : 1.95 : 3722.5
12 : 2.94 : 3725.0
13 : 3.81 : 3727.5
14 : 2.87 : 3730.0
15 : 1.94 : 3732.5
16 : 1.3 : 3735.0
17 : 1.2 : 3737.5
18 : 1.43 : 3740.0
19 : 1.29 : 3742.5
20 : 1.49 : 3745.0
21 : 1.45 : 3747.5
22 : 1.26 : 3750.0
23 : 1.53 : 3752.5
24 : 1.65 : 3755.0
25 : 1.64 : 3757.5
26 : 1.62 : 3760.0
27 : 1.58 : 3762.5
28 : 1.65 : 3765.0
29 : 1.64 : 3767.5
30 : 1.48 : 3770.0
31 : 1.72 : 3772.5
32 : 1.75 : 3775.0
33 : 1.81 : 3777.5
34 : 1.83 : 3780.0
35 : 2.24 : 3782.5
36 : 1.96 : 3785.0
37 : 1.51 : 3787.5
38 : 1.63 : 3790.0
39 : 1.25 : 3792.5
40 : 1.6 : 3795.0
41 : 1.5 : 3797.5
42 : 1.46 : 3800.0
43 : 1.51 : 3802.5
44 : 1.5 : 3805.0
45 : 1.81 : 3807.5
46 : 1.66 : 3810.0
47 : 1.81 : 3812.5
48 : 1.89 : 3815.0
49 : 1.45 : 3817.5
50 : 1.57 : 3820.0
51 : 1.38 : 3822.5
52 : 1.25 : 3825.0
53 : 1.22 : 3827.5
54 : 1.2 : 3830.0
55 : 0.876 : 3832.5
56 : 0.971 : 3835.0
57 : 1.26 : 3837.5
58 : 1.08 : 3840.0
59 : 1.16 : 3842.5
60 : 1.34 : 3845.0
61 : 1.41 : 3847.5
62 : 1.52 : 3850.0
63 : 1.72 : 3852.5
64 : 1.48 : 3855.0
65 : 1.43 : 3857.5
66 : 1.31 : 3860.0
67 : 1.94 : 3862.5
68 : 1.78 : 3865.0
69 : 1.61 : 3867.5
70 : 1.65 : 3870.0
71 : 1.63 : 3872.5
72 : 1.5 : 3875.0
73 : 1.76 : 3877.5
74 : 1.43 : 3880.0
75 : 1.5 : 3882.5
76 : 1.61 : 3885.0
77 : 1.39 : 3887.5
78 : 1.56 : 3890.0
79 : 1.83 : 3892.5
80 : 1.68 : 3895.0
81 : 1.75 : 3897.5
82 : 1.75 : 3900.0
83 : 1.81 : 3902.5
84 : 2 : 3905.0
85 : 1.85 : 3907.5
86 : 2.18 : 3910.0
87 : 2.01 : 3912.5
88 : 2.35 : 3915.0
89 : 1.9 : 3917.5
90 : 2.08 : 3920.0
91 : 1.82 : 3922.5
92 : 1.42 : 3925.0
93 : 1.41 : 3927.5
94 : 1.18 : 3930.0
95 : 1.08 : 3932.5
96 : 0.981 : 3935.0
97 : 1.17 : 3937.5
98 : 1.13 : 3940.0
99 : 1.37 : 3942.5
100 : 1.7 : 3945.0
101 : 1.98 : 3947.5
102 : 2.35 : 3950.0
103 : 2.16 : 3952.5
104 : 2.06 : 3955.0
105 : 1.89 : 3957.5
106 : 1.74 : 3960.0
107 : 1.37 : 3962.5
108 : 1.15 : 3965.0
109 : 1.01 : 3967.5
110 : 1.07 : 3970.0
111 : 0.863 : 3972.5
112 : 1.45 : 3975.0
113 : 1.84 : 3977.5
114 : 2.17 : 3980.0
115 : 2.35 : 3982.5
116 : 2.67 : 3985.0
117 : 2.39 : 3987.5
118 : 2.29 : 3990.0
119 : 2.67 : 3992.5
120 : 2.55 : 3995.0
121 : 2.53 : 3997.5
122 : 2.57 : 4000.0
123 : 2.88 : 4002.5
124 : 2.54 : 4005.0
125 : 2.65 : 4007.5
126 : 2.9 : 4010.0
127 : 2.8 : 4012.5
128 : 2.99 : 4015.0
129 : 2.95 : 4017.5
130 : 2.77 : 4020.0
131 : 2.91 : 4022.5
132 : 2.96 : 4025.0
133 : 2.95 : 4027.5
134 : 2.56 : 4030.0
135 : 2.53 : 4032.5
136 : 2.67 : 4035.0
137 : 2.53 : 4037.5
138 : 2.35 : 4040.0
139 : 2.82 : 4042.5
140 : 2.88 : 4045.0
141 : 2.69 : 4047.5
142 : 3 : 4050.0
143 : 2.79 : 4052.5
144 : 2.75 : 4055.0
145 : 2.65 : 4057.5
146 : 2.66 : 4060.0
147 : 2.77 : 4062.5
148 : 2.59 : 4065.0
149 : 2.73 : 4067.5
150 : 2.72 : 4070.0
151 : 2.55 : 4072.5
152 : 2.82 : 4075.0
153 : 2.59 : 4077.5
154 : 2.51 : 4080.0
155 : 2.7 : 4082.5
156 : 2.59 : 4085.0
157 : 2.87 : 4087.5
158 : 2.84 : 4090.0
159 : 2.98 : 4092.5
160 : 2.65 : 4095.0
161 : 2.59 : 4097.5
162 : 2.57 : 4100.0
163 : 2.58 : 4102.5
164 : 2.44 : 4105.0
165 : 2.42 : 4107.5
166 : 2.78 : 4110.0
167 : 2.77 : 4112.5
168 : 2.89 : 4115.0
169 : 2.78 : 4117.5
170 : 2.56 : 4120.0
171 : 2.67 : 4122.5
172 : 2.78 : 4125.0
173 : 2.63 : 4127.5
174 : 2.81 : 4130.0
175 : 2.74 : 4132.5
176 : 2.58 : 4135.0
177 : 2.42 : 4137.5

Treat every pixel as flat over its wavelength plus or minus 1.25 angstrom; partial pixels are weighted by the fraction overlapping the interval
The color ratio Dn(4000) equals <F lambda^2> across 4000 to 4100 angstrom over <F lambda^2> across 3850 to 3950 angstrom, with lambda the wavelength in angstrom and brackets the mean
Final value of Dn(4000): 1.79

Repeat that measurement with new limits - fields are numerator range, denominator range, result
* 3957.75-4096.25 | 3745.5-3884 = 1.81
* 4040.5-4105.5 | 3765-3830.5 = 1.94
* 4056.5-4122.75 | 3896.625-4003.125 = 1.57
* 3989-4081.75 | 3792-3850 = 2.15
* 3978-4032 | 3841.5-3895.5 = 1.83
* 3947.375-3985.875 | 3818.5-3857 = 1.43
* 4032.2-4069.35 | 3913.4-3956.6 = 1.72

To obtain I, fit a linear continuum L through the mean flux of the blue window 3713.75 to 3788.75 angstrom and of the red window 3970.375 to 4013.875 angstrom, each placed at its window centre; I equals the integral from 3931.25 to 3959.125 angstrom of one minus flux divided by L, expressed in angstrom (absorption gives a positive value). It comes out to 7.5 angstrom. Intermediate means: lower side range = 1.77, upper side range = 2.34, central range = 1.63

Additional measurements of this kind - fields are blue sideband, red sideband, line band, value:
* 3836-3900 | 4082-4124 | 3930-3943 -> 5.1 angstrom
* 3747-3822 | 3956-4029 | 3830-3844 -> 5.5 angstrom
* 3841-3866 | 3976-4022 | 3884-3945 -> 9.3 angstrom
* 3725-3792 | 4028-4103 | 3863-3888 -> 6.0 angstrom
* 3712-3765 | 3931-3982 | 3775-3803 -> 0.7 angstrom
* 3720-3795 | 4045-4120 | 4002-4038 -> -3.7 angstrom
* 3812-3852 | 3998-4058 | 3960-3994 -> 8.6 angstrom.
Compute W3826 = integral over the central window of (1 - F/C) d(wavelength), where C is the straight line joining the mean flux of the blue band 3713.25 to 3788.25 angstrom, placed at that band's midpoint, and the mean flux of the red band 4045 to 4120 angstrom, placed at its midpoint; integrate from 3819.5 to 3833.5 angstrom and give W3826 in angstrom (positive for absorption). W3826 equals 5.2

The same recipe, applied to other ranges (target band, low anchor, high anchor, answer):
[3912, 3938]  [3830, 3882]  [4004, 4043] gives 5.0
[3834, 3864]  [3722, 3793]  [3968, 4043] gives 9.4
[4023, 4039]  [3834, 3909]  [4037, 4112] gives -1.7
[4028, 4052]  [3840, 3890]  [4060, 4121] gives -2.6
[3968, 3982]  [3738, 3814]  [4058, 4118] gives 4.9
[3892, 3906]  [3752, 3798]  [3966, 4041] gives 1.8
